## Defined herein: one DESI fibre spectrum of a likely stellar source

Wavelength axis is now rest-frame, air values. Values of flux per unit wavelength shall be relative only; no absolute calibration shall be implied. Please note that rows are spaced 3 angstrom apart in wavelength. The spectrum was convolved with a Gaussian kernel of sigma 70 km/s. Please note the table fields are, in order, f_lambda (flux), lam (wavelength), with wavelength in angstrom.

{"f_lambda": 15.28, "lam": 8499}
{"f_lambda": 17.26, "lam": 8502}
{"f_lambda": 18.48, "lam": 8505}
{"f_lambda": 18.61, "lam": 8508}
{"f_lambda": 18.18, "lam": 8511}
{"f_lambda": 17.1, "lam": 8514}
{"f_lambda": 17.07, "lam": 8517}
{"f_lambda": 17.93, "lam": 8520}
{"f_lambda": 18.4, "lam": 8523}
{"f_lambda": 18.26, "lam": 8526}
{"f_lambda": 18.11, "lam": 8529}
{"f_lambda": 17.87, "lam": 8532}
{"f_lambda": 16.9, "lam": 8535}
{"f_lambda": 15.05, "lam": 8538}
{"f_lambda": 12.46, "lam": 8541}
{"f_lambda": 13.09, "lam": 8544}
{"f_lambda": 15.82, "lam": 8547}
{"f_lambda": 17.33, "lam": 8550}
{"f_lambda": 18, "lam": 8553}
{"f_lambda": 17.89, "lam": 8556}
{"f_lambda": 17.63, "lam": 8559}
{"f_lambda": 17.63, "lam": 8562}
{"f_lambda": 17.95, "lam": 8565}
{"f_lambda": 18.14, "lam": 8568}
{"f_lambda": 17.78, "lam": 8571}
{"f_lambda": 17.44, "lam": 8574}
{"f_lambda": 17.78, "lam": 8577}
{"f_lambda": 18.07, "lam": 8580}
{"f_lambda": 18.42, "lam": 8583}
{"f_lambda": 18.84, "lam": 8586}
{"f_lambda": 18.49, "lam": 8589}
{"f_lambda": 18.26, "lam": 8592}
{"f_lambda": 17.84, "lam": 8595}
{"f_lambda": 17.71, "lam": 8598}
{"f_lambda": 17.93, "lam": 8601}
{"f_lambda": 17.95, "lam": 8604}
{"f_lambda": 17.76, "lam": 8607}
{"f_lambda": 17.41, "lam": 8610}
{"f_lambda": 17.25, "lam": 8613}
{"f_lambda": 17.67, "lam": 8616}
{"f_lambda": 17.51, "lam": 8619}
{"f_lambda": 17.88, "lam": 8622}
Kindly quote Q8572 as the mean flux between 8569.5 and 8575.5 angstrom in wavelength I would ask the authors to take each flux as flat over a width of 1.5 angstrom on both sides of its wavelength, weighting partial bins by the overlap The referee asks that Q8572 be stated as 17.6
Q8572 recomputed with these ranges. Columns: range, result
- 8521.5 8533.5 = 18.2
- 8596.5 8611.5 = 17.8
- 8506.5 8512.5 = 18.4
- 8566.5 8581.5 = 17.8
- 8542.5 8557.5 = 16.4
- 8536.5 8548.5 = 14.1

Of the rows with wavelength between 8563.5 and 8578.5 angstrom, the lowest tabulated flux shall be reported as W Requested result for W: 17.44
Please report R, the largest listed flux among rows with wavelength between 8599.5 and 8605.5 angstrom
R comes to 17.95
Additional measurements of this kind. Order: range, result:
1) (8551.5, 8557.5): 18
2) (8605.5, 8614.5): 17.76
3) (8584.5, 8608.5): 18.84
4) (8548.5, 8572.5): 18.14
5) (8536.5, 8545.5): 15.05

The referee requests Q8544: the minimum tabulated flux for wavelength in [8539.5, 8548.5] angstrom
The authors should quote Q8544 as 12.46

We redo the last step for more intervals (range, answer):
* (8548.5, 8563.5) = 17.33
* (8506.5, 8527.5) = 17.07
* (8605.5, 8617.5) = 17.25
